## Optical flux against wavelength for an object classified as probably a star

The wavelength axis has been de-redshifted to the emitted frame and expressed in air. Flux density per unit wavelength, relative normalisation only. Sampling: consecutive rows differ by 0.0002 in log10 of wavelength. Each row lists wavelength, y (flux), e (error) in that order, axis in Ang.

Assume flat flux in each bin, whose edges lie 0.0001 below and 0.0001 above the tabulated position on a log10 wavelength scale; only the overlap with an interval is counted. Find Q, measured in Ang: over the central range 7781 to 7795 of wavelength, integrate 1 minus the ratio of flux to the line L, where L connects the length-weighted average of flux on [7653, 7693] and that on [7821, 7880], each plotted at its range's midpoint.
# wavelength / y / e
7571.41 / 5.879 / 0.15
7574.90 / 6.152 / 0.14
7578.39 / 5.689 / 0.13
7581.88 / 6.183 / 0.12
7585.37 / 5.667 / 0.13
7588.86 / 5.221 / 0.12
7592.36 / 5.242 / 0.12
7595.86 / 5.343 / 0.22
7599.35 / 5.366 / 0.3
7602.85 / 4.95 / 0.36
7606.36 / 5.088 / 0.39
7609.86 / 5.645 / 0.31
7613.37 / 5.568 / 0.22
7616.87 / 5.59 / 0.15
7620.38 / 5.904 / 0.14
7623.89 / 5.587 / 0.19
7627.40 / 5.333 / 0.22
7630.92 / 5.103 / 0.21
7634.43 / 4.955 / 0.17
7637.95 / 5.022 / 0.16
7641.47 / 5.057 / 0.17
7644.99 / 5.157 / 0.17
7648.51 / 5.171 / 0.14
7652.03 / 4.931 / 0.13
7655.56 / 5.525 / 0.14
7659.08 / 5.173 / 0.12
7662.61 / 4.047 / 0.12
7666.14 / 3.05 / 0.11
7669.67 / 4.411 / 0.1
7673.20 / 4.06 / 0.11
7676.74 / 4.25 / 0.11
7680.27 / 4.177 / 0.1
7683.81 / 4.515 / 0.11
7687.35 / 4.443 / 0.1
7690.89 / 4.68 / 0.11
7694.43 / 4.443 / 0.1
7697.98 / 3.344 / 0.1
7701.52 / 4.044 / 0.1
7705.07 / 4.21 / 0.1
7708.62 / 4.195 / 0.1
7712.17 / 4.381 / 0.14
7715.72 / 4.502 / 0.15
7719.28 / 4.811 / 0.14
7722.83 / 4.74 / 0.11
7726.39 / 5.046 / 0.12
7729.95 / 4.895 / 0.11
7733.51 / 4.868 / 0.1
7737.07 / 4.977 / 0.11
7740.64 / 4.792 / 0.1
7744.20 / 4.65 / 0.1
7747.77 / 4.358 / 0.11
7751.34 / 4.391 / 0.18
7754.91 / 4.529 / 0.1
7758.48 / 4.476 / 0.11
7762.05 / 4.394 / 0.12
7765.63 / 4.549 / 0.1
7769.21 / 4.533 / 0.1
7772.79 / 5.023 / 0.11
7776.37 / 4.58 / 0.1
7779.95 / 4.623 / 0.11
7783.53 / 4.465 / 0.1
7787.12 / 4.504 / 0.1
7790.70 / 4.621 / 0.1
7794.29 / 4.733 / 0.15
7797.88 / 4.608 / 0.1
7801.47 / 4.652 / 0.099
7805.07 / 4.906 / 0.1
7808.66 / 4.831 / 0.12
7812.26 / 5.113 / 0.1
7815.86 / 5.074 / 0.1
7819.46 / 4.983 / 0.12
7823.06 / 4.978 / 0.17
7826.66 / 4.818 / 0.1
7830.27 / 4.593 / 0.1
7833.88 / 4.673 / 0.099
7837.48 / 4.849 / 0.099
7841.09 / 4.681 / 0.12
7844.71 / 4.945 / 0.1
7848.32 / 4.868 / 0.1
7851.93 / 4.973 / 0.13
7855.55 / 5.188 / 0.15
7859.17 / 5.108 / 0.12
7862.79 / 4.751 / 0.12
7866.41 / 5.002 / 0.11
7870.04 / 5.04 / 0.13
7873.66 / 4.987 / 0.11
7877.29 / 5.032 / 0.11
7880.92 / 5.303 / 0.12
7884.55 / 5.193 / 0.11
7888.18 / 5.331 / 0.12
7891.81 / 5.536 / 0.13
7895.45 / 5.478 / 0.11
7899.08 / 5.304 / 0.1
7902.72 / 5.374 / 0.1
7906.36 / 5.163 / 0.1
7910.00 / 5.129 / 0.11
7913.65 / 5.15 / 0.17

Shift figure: 0.5 Ang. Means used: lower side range 4.41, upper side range 4.91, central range 4.57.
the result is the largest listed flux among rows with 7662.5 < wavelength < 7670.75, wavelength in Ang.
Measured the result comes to 4.411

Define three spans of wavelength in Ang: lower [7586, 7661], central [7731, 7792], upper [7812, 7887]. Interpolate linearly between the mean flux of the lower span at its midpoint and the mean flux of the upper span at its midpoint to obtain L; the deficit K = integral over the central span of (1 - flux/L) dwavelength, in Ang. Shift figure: 5.7 Ang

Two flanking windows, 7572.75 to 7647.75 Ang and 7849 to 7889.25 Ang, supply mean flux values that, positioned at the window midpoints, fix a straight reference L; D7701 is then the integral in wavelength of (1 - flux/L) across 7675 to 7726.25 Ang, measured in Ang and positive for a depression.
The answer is 9.1 Ang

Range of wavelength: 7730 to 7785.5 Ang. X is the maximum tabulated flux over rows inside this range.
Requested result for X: 5.023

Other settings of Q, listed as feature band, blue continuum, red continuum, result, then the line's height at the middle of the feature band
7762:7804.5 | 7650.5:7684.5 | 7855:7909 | 1.78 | 4.83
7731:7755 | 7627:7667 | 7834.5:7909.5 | 1.53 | 4.99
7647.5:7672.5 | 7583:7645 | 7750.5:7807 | 2.73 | 5.13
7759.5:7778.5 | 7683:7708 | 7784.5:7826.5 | 0.03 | 4.62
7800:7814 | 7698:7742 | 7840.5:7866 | -0.19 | 4.82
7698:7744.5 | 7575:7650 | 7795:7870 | 5.08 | 5.14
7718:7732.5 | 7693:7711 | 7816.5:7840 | -2.36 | 4.19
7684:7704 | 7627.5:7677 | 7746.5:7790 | 1.94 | 4.67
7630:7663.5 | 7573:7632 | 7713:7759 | 1.31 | 5.24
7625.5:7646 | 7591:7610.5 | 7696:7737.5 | -0.35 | 5.02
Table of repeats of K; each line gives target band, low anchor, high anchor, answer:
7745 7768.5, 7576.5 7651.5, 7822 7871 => 2.8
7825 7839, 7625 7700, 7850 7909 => 0.9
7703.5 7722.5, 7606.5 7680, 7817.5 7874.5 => 1.9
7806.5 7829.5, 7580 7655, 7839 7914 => 1.0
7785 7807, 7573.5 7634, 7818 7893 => 1.9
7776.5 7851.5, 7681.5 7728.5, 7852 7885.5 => 1.0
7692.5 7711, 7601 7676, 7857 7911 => 3.6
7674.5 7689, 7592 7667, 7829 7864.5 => 2.1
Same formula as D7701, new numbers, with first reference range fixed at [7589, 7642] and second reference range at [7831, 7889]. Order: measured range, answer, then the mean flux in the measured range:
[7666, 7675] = 2.2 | 3.98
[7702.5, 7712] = 1.8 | 4.22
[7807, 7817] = 0.1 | 5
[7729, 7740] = 0.5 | 4.9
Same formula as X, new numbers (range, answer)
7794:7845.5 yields 5.113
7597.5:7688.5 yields 5.904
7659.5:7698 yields 4.68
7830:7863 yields 5.188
